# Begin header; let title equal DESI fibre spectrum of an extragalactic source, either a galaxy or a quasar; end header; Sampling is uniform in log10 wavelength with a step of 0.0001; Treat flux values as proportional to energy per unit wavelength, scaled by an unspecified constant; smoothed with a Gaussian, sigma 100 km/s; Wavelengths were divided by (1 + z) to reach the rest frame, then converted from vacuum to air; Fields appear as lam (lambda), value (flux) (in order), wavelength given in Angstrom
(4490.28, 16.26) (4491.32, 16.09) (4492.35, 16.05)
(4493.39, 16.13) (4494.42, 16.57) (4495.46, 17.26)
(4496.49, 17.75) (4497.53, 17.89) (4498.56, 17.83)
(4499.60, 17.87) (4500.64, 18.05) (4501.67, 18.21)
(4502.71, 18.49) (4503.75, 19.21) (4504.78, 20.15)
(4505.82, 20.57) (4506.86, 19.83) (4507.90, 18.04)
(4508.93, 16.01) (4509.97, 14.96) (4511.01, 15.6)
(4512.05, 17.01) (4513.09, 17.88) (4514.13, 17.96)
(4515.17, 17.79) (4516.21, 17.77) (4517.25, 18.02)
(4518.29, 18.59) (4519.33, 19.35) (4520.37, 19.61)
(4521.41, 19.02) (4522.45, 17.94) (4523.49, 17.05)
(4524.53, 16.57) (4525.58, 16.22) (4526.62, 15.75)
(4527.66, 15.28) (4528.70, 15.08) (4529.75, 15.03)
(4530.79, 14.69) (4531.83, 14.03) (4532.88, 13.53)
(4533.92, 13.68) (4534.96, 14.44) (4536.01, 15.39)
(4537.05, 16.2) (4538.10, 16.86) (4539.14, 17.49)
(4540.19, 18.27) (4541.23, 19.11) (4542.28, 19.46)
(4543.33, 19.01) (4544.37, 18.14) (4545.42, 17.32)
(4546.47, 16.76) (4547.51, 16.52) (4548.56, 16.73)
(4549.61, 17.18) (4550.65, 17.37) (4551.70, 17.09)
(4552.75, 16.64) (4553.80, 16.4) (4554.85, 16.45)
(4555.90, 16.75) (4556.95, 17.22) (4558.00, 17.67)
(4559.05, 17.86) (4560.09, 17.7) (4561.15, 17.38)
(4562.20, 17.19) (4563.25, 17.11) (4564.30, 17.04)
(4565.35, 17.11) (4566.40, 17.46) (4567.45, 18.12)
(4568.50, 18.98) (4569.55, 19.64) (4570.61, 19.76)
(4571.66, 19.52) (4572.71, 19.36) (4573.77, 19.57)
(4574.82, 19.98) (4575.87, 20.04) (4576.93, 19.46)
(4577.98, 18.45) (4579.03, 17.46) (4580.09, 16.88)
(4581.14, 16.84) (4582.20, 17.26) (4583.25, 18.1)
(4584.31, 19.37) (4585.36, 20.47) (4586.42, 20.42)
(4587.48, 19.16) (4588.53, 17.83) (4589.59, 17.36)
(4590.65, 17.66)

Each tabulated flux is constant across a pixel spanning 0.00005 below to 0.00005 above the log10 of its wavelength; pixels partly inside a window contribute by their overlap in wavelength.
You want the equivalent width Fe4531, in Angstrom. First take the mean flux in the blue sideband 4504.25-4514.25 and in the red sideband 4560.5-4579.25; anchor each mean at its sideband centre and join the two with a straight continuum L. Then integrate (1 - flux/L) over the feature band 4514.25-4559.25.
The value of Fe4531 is 3.0 Angstrom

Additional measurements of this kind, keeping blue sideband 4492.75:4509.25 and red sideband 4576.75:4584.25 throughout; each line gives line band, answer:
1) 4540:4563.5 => 0.6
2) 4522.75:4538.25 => 2.3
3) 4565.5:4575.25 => -0.7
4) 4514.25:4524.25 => -0.1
